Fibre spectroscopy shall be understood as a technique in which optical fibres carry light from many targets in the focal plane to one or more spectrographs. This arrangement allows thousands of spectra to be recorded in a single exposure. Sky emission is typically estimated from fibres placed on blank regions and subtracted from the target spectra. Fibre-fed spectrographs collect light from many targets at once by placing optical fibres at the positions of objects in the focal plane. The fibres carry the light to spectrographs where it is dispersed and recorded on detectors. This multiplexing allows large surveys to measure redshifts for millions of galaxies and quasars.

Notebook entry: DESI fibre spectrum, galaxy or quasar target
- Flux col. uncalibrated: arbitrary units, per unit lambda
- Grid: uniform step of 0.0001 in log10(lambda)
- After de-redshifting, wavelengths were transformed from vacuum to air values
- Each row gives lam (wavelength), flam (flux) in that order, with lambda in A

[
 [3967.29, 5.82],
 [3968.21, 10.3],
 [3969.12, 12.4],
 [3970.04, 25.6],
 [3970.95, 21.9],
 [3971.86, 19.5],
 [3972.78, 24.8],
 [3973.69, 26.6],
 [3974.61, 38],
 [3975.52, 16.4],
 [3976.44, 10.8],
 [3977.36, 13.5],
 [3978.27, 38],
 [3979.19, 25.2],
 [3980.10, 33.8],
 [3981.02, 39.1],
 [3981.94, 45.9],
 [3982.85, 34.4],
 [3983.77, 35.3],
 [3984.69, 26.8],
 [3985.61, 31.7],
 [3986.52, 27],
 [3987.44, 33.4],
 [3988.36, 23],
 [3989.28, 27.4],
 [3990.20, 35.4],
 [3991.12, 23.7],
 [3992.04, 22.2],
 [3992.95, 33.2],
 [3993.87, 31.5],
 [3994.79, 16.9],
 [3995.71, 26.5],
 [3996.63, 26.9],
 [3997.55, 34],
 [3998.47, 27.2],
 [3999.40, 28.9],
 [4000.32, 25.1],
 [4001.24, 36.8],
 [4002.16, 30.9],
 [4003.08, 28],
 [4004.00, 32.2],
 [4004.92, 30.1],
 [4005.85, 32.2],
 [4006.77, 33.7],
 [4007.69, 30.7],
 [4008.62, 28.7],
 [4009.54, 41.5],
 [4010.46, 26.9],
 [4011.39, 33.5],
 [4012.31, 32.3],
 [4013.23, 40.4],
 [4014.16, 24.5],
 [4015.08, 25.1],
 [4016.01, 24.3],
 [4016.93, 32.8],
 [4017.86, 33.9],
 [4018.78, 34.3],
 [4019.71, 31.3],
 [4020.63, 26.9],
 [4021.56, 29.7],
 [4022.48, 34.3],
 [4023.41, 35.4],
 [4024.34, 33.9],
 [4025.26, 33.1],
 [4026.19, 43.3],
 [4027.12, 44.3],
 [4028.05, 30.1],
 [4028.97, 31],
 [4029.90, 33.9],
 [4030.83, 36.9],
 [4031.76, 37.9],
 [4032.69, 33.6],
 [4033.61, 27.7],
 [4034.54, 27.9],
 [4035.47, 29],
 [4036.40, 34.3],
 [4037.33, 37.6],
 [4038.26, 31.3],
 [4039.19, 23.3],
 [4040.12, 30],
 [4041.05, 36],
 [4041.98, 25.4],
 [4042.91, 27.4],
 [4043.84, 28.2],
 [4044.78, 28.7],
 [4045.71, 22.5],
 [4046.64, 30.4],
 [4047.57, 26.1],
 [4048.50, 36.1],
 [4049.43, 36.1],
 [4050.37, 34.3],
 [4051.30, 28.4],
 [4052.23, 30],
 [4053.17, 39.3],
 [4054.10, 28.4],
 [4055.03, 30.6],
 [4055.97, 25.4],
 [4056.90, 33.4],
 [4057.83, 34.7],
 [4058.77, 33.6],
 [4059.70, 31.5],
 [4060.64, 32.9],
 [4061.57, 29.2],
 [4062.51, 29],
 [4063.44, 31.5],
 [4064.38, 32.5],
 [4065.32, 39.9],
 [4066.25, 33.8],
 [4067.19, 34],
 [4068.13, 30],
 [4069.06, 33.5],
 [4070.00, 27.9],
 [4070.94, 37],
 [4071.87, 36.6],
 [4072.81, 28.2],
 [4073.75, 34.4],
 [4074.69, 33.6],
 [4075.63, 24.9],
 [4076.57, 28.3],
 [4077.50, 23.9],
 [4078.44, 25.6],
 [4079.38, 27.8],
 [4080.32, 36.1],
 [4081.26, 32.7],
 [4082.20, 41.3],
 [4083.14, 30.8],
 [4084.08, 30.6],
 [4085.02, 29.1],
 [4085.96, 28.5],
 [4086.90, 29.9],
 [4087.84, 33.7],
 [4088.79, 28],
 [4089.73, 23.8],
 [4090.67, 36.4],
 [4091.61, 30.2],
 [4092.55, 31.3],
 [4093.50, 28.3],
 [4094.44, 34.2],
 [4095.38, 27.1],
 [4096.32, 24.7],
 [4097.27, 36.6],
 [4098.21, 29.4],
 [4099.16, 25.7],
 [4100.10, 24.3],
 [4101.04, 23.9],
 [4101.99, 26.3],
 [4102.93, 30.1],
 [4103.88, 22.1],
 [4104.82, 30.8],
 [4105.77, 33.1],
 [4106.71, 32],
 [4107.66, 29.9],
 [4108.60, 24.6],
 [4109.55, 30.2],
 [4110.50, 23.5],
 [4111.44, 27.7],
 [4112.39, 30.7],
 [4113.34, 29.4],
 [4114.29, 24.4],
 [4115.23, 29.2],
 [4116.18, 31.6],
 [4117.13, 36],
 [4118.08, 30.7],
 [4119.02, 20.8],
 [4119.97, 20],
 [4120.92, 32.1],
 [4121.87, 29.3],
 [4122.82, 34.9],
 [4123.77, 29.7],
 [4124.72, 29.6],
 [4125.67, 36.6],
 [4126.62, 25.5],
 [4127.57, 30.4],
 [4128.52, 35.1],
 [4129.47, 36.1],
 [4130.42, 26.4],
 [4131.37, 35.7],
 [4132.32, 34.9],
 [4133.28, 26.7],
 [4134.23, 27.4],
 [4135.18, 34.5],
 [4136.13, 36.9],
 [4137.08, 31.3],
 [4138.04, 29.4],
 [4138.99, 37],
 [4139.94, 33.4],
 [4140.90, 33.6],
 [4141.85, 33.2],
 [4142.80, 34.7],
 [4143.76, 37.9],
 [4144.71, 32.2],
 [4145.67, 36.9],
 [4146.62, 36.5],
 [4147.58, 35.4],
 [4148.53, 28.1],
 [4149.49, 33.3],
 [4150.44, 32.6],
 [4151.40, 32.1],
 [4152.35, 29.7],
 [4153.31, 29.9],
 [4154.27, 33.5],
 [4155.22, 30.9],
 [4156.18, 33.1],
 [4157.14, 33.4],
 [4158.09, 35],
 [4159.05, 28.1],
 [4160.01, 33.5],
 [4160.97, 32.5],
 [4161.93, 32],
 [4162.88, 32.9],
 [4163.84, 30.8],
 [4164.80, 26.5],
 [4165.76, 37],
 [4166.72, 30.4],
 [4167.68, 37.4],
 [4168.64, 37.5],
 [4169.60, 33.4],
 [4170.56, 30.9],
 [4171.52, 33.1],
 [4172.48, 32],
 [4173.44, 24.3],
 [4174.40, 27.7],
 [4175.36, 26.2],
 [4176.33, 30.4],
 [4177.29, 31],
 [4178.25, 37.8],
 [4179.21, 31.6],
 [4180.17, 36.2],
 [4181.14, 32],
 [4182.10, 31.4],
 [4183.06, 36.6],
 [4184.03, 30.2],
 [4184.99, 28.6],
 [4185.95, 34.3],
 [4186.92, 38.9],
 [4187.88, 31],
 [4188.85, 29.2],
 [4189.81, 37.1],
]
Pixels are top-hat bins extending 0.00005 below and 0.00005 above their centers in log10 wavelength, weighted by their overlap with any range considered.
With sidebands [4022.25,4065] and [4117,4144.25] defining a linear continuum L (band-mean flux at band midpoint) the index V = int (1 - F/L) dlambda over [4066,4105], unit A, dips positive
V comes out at 2.1 A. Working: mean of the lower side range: 32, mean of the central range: 30.1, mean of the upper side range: 31.7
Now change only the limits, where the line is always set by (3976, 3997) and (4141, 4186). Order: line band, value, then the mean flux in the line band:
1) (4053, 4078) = -1.0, 31.7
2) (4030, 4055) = -0.9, 31.1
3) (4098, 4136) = 2.6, 29.4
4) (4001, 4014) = -1.4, 32.4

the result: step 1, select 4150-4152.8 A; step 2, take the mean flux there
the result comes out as 31.5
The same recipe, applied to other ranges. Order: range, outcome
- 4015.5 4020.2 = 31.2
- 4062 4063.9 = 30.2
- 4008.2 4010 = 35.3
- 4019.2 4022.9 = 30.6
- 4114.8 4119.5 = 29.7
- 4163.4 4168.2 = 32.5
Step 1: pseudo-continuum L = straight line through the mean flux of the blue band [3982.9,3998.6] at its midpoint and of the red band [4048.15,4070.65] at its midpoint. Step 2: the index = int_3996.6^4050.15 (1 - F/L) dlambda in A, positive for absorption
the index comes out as -2.2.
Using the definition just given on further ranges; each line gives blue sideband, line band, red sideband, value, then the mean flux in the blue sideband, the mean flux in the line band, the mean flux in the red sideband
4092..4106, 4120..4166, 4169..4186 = -3.28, 28.4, 32.3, 31.5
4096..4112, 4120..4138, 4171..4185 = -1.46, 28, 31.5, 31.4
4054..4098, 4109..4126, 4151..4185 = 1.29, 31.2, 29.2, 32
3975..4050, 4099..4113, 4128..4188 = 1.83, 30.6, 27.7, 32.6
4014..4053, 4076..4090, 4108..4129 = 0.06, 31.6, 30.1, 29.2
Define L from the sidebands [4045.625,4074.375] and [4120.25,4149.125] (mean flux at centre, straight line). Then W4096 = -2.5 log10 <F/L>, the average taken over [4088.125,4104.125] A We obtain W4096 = 0.14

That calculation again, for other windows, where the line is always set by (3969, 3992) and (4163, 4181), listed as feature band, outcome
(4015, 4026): -0.11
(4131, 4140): -0.05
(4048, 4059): -0.11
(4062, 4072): -0.12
